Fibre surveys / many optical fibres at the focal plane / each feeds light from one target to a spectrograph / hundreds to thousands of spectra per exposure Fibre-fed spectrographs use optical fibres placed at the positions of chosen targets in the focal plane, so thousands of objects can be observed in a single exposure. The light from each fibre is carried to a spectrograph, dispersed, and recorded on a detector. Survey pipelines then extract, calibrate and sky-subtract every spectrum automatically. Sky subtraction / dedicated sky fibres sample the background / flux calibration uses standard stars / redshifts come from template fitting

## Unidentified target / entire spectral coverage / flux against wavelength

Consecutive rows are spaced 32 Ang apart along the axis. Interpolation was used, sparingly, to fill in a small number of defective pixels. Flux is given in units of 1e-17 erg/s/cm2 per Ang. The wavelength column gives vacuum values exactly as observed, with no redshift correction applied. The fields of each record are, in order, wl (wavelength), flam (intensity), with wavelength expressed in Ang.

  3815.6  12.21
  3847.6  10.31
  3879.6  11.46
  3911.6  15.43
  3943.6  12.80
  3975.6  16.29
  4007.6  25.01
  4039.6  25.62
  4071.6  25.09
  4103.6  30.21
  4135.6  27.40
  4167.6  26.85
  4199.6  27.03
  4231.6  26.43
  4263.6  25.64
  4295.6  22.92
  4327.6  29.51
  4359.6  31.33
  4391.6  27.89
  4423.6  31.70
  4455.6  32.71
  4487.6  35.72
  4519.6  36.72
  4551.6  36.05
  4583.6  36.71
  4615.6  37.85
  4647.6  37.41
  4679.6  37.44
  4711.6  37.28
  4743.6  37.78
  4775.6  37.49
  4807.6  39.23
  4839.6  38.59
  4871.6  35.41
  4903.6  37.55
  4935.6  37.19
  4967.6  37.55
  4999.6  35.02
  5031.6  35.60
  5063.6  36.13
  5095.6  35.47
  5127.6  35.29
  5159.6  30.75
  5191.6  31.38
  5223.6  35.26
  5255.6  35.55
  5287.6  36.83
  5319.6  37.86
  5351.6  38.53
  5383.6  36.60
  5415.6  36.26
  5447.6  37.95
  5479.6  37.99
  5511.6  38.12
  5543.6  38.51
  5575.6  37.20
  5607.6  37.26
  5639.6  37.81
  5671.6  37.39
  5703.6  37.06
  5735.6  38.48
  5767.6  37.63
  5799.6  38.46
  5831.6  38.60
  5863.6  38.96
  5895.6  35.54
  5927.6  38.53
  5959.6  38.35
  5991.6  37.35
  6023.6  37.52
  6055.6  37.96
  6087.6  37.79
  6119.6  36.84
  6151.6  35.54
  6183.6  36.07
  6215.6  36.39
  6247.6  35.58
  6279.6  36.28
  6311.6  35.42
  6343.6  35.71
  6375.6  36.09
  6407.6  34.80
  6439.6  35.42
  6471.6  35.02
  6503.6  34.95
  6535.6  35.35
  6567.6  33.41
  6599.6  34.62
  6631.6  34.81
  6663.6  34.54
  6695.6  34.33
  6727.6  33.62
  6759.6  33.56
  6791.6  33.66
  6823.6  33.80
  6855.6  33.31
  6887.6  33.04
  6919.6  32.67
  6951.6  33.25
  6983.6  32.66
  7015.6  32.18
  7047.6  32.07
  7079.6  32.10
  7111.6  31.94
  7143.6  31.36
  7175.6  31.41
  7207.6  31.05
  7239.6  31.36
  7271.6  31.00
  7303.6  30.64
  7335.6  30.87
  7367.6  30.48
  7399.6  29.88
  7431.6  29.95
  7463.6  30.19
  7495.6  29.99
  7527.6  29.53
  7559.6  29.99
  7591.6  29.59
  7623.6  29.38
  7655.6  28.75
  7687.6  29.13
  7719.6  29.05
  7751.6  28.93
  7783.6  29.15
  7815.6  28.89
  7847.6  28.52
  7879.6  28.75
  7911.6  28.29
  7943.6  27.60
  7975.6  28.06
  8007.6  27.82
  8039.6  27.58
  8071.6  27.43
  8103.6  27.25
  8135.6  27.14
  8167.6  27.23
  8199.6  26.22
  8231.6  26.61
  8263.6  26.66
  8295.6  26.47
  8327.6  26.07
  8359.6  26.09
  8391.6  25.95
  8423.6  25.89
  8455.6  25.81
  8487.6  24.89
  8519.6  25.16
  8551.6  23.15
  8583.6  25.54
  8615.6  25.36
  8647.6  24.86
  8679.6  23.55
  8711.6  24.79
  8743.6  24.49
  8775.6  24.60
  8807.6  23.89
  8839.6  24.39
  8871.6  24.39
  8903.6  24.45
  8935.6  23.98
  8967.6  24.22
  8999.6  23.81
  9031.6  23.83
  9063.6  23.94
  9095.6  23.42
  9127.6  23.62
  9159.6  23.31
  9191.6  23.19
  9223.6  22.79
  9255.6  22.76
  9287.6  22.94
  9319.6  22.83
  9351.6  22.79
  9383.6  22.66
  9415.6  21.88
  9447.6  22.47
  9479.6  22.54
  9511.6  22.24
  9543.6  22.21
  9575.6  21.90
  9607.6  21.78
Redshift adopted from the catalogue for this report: 0.00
